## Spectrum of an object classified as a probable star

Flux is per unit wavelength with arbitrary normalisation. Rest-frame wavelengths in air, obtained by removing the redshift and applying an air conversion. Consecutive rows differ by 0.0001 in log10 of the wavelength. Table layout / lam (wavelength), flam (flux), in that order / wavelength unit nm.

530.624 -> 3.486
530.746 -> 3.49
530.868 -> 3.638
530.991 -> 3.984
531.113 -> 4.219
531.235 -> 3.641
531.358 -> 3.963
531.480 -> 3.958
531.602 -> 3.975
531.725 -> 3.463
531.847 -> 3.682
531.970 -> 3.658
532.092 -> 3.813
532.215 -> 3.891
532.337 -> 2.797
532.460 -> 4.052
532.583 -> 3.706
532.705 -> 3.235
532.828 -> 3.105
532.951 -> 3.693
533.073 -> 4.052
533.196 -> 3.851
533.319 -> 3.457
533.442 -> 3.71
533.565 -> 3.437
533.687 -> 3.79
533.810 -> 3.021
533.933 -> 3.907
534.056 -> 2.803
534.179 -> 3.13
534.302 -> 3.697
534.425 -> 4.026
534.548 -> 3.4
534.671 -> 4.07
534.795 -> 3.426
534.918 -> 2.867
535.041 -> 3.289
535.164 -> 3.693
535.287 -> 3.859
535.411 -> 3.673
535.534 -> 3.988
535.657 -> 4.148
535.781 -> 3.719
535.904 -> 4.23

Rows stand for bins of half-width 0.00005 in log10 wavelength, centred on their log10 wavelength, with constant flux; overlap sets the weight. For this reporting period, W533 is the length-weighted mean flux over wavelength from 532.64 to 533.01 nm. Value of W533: 3.35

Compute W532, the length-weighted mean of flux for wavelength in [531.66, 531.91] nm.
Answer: 3.57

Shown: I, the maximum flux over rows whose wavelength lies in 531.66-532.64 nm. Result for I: 4.052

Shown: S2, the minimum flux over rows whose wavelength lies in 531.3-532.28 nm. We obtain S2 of 3.463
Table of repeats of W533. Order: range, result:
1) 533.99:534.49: 3.42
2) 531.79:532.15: 3.72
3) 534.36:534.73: 3.83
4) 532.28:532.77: 3.45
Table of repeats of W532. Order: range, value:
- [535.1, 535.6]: 3.81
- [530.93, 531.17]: 4.1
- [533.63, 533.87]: 3.4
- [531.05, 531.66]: 3.96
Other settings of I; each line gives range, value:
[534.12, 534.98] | 4.07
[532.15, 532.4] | 3.891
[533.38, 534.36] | 3.907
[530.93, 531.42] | 4.219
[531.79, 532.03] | 3.682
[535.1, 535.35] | 3.859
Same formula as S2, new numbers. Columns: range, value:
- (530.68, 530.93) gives 3.49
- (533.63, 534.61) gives 2.803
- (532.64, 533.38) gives 3.105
